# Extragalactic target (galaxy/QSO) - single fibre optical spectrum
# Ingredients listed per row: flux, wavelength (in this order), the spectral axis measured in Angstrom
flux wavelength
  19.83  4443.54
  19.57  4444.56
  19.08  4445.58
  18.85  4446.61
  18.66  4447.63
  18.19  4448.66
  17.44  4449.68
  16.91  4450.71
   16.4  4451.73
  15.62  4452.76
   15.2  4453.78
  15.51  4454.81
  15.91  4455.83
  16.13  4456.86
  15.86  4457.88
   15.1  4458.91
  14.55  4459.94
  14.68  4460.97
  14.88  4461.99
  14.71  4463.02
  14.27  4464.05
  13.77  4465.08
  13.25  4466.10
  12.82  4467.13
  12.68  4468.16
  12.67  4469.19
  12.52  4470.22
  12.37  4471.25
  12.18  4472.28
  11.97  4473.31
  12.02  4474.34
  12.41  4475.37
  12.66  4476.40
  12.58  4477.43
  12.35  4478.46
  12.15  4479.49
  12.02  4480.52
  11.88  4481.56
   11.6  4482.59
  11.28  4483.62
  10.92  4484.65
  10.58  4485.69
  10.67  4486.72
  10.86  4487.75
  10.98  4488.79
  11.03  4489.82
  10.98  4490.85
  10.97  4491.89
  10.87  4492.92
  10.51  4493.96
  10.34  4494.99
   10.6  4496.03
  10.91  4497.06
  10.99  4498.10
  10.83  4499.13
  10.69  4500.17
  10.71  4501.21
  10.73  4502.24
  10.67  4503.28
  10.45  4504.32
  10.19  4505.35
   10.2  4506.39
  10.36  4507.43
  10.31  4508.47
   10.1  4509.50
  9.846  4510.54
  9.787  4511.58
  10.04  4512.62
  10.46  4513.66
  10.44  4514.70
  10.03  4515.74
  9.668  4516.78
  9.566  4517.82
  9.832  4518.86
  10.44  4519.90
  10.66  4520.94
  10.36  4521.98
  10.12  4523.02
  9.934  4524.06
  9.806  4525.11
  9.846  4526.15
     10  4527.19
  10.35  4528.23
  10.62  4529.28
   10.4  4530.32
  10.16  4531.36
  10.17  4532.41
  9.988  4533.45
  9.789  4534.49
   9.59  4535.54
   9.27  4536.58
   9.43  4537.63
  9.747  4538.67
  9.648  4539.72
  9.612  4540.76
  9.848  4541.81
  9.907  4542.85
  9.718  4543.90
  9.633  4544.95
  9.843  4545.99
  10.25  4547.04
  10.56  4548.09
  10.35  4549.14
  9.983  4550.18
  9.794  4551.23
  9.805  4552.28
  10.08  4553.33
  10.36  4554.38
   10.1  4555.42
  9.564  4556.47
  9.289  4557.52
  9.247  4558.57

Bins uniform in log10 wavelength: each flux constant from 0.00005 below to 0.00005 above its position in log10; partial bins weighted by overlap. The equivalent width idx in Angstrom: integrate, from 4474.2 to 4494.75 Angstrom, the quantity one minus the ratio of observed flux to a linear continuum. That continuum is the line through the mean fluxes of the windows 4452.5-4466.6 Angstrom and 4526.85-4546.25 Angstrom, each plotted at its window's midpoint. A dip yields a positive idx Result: 2.9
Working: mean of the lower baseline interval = 15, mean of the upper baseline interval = 9.88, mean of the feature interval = 11.4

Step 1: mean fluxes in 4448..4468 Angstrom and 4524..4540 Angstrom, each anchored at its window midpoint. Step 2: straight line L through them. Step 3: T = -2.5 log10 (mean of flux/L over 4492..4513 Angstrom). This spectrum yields 0.15 mag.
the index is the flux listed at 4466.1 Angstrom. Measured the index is 13.25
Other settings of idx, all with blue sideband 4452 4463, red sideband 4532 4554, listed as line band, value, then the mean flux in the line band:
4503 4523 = 2.72 Angstrom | 10.2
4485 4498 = 2.34 Angstrom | 10.8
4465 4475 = 1.36 Angstrom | 12.6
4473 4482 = 1.17 Angstrom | 12.2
